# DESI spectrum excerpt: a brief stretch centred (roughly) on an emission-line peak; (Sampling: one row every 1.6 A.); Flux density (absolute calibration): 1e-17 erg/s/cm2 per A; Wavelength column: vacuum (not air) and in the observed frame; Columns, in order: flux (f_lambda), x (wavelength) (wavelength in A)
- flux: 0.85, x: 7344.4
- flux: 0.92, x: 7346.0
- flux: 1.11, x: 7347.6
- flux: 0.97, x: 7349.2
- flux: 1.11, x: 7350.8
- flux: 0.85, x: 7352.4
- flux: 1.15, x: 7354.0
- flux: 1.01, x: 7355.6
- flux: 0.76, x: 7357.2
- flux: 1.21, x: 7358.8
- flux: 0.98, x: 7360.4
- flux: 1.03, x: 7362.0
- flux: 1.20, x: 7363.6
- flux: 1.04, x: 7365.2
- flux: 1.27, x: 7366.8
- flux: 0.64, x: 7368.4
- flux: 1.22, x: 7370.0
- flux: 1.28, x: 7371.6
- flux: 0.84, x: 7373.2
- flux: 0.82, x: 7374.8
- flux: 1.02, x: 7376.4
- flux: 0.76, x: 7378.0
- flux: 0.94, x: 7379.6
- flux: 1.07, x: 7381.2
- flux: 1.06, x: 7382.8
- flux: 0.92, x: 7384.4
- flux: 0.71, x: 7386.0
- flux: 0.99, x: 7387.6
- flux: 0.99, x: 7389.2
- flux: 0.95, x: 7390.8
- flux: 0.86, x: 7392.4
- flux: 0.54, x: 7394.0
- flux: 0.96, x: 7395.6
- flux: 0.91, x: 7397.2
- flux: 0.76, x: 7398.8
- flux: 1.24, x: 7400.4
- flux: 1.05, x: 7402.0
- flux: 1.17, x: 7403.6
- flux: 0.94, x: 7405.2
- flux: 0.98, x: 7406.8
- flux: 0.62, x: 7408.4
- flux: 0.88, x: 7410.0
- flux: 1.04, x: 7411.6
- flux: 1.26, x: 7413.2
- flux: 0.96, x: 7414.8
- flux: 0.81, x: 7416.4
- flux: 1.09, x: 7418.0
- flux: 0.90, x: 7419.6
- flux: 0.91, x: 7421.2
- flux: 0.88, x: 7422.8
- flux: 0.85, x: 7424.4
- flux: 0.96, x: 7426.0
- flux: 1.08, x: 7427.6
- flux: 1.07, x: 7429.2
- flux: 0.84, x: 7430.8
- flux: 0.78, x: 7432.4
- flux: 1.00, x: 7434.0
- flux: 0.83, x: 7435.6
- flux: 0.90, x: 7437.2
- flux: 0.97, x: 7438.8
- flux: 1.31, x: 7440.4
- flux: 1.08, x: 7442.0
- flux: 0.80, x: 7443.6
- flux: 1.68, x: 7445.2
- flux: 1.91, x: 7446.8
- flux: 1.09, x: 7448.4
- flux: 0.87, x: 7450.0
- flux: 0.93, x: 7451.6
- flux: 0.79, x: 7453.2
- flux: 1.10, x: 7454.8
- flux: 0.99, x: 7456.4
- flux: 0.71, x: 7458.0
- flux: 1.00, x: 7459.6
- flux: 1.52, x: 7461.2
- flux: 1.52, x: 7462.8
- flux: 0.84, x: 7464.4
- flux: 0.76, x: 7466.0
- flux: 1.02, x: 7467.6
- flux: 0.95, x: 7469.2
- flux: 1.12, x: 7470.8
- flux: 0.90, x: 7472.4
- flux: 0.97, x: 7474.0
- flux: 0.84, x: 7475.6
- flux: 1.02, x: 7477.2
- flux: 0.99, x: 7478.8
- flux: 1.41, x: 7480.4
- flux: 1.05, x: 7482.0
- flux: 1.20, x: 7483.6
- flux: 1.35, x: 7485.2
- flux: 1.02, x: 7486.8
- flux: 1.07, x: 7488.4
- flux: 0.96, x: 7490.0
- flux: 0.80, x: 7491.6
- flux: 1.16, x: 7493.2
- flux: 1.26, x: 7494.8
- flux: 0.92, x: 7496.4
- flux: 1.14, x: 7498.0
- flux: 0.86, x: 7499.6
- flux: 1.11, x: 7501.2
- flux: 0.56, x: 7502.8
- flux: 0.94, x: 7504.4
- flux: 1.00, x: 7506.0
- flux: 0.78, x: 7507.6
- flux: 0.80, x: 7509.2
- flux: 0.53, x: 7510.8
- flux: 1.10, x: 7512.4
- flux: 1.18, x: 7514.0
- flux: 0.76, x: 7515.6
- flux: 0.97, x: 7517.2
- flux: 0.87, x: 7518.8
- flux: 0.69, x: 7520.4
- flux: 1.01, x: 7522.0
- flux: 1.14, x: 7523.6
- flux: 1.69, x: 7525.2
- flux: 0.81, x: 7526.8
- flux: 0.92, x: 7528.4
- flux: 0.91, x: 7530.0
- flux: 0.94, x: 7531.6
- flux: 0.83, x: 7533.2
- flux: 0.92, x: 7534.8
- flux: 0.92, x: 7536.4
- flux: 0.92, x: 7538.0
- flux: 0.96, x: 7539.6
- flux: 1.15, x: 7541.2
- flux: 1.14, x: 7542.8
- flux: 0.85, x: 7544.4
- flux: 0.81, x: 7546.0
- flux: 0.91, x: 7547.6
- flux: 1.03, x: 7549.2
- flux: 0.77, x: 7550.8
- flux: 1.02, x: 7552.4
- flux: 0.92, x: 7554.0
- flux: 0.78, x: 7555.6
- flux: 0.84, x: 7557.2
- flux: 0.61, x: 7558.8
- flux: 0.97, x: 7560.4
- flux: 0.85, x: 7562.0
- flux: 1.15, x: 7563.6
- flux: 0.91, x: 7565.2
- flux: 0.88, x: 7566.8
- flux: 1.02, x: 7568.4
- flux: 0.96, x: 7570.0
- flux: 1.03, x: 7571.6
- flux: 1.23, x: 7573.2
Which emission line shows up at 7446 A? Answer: [S II]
